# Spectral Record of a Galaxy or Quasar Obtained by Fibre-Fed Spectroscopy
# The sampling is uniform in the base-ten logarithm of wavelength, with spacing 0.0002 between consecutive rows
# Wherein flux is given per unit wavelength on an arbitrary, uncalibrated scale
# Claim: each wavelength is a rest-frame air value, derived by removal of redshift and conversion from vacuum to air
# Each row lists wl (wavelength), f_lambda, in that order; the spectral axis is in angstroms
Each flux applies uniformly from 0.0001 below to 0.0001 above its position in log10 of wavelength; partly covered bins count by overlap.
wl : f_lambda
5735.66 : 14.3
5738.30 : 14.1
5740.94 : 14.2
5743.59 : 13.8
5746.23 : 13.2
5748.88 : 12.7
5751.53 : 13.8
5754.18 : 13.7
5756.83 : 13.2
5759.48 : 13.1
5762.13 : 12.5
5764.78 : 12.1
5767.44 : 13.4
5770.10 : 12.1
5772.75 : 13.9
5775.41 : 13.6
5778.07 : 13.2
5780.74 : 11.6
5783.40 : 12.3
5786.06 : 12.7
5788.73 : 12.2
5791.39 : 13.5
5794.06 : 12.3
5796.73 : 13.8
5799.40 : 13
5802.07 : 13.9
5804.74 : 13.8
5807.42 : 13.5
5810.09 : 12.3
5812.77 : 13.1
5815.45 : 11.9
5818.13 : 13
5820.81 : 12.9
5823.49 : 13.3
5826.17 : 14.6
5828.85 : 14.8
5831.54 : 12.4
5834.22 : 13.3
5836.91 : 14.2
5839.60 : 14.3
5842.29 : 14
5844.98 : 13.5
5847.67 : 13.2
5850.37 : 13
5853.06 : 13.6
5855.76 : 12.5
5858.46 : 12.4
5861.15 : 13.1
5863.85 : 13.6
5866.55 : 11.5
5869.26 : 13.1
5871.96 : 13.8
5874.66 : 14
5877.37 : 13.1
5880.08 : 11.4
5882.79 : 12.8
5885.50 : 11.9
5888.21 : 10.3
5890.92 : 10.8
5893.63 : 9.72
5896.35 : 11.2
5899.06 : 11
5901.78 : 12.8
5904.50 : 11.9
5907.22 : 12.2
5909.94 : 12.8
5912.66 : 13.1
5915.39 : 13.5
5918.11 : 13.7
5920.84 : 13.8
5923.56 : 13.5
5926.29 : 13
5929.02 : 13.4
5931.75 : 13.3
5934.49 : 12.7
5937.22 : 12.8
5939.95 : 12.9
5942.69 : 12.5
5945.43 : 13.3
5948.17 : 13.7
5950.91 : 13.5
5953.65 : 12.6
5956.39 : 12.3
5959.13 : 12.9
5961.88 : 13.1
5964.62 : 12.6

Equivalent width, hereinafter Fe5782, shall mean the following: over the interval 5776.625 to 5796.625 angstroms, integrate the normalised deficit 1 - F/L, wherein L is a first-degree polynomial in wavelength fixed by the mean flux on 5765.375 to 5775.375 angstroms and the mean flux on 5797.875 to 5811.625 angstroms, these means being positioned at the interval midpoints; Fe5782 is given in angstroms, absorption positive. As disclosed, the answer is 0.9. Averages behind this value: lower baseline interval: 13.1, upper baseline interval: 13.3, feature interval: 12.6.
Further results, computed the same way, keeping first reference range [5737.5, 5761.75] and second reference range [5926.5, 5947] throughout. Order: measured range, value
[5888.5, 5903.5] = 2.32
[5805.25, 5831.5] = 0.12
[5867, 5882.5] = 0.22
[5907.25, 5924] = -0.33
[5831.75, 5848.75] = -0.55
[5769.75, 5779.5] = 0.09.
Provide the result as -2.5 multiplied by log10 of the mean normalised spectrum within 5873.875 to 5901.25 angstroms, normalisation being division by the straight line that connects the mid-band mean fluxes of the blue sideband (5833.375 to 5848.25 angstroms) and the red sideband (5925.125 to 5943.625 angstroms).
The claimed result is 0.15 mag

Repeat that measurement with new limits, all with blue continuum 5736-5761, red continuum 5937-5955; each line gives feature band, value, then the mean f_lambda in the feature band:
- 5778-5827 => 0.04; 13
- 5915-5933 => -0.03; 13.5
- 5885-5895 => 0.24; 10.6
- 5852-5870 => 0.04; 12.8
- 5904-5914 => 0.05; 12.6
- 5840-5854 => -0.02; 13.5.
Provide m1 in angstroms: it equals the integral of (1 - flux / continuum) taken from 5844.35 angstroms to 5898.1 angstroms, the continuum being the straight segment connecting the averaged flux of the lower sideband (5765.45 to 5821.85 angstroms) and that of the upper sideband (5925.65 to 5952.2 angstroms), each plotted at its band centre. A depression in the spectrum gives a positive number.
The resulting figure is 2.6 angstroms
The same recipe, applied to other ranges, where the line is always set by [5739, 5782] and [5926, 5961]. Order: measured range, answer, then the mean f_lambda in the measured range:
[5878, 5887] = 0.7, 12.1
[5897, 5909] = 1.0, 12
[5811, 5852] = -1.1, 13.4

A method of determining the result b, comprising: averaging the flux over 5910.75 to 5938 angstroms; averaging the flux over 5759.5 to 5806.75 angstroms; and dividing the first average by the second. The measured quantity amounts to 1.0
